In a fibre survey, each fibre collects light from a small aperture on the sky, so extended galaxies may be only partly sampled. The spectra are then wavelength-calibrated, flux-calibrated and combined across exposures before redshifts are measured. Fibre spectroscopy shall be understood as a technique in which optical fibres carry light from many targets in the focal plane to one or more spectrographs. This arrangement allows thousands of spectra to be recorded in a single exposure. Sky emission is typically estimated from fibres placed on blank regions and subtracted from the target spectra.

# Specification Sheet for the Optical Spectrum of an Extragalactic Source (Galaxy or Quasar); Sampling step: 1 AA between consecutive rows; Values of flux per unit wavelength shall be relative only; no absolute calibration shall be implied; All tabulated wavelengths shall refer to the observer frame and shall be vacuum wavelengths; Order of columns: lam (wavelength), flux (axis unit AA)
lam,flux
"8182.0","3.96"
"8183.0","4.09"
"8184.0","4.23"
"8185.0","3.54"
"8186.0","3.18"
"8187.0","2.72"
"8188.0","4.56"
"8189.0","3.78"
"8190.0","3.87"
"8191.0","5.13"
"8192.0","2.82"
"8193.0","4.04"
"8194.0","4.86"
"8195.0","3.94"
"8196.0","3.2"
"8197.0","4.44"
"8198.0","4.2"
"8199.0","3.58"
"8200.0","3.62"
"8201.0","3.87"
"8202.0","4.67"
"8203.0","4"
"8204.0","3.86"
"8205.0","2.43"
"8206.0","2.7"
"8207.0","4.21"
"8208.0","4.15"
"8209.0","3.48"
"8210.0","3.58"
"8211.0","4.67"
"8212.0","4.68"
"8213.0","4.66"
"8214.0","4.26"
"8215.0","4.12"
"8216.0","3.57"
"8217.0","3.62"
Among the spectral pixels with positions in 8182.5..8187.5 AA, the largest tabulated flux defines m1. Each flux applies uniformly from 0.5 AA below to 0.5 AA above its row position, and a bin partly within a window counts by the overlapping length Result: 4.23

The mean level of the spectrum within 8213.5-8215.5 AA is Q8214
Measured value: 4.19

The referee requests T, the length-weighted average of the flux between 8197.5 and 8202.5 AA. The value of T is 3.99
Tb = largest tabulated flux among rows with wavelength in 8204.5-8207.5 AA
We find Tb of 4.21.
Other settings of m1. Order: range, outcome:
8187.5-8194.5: 5.13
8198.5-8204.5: 4.67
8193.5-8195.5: 4.86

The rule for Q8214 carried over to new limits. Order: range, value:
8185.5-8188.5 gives 3.49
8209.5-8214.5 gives 4.37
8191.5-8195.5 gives 3.92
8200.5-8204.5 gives 4.1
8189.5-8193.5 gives 3.96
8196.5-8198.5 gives 4.32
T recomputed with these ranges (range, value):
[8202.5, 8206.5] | 3.25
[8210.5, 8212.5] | 4.67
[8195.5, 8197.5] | 3.82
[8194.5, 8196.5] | 3.57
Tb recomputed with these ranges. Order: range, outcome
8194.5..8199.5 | 4.44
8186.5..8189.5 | 4.56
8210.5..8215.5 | 4.68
